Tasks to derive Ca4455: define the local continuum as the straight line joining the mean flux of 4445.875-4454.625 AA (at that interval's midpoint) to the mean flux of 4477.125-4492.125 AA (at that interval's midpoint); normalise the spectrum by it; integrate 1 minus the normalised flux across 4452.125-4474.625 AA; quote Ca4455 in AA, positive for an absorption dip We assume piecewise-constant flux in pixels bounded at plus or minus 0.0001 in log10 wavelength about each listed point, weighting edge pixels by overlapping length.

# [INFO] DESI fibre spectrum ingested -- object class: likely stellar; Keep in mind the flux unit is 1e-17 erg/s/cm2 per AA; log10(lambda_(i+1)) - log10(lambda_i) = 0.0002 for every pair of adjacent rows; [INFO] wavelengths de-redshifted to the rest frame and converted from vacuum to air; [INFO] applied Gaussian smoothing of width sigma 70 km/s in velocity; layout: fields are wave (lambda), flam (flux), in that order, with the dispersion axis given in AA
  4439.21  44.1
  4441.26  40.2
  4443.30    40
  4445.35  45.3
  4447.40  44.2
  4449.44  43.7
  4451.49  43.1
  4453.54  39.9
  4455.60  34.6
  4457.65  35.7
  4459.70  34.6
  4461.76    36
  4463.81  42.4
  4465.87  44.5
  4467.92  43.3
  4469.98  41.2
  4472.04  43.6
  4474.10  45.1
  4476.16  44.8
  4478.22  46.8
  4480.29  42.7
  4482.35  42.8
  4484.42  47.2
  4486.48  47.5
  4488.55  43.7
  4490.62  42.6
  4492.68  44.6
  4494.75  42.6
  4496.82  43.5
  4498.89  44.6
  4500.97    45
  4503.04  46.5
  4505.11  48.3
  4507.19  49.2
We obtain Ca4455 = 1.83 AA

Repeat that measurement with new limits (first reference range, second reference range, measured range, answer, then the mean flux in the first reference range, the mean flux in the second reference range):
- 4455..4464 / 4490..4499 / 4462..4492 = -3.08 AA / 36.2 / 43.6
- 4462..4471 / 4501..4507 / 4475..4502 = 0.41 AA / 42.3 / 47.3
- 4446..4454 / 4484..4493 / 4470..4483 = 0.10 AA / 43.1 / 45.1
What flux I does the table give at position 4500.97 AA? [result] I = 45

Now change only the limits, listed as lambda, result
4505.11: 48.3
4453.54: 39.9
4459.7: 34.6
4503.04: 46.5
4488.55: 43.7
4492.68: 44.6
